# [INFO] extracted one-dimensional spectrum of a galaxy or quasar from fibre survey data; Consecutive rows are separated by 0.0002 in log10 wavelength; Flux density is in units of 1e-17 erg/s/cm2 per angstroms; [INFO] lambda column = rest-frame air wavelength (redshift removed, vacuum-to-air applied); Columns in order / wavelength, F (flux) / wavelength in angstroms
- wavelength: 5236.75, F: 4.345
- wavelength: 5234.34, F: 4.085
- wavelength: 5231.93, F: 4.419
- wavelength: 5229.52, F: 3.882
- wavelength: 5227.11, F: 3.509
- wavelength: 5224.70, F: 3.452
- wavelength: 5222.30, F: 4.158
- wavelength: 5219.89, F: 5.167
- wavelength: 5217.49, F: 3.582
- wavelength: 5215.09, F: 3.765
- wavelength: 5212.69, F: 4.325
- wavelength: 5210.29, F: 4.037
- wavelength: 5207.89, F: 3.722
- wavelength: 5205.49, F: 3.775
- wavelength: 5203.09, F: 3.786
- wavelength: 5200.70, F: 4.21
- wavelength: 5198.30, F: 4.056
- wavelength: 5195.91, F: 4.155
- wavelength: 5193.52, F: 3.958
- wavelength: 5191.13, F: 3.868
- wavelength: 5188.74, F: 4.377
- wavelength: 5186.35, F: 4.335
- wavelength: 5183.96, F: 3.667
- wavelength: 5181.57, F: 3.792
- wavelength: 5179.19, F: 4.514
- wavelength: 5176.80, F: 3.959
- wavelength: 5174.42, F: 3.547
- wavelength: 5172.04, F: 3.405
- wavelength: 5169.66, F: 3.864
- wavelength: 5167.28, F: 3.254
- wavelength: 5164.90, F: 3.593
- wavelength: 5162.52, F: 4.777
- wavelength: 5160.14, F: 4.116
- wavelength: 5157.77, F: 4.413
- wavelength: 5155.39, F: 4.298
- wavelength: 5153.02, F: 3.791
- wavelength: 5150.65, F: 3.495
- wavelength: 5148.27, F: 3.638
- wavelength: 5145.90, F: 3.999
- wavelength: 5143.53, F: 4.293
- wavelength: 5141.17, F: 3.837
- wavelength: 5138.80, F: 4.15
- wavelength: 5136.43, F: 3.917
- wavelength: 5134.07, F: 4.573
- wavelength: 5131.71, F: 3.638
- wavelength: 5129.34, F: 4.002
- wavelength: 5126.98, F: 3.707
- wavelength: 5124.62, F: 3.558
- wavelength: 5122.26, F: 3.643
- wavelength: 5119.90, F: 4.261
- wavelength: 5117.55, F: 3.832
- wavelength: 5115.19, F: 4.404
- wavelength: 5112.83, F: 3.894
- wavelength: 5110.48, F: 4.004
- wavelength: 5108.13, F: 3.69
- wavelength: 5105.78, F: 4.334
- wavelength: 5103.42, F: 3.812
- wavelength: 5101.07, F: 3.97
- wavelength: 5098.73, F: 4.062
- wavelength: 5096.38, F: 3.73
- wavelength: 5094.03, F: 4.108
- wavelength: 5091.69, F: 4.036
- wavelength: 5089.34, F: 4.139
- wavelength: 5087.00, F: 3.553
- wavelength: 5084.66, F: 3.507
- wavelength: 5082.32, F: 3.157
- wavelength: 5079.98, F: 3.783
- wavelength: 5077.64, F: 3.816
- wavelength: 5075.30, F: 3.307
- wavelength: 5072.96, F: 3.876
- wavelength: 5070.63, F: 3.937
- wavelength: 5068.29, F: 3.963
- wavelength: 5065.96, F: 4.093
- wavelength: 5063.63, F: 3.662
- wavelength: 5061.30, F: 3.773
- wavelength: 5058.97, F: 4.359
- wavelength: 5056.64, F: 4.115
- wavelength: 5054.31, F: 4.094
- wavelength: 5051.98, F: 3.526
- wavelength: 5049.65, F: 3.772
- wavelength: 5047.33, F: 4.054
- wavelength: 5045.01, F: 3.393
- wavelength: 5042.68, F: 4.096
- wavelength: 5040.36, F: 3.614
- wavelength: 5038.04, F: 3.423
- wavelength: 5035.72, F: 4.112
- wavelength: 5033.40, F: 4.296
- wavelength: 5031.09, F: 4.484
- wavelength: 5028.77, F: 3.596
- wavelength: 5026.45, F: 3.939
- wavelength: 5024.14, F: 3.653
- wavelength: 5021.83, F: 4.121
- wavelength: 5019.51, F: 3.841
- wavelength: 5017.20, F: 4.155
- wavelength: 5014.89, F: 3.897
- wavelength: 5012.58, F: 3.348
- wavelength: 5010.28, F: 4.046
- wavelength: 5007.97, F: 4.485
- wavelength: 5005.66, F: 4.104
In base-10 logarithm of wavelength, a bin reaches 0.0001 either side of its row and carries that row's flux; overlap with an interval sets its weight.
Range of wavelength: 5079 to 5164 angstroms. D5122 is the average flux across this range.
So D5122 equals 3.95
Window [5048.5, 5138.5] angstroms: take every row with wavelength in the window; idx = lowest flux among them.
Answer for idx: 3.157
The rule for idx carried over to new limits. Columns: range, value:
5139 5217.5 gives 3.254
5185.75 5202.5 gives 3.868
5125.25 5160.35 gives 3.495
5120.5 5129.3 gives 3.558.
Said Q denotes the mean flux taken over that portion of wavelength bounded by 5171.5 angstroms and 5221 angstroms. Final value 4.01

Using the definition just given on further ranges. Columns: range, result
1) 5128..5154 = 3.94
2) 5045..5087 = 3.79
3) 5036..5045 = 3.71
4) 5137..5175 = 3.91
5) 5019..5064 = 3.9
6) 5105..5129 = 3.93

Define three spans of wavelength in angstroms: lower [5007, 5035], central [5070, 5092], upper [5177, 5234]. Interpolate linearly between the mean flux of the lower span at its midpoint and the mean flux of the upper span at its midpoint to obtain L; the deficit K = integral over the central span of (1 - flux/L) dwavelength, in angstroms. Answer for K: 1.7 angstroms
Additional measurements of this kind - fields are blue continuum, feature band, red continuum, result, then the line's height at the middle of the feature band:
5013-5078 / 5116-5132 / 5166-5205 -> 0.31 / 3.9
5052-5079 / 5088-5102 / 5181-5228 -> -0.32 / 3.91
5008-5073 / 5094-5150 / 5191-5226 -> 0.05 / 3.96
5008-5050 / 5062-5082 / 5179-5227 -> 0.77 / 3.93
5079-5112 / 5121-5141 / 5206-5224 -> 0.11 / 3.92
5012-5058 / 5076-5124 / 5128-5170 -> 0.76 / 3.94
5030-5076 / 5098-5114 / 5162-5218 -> -0.22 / 3.91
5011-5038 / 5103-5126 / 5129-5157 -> 0.10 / 3.96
